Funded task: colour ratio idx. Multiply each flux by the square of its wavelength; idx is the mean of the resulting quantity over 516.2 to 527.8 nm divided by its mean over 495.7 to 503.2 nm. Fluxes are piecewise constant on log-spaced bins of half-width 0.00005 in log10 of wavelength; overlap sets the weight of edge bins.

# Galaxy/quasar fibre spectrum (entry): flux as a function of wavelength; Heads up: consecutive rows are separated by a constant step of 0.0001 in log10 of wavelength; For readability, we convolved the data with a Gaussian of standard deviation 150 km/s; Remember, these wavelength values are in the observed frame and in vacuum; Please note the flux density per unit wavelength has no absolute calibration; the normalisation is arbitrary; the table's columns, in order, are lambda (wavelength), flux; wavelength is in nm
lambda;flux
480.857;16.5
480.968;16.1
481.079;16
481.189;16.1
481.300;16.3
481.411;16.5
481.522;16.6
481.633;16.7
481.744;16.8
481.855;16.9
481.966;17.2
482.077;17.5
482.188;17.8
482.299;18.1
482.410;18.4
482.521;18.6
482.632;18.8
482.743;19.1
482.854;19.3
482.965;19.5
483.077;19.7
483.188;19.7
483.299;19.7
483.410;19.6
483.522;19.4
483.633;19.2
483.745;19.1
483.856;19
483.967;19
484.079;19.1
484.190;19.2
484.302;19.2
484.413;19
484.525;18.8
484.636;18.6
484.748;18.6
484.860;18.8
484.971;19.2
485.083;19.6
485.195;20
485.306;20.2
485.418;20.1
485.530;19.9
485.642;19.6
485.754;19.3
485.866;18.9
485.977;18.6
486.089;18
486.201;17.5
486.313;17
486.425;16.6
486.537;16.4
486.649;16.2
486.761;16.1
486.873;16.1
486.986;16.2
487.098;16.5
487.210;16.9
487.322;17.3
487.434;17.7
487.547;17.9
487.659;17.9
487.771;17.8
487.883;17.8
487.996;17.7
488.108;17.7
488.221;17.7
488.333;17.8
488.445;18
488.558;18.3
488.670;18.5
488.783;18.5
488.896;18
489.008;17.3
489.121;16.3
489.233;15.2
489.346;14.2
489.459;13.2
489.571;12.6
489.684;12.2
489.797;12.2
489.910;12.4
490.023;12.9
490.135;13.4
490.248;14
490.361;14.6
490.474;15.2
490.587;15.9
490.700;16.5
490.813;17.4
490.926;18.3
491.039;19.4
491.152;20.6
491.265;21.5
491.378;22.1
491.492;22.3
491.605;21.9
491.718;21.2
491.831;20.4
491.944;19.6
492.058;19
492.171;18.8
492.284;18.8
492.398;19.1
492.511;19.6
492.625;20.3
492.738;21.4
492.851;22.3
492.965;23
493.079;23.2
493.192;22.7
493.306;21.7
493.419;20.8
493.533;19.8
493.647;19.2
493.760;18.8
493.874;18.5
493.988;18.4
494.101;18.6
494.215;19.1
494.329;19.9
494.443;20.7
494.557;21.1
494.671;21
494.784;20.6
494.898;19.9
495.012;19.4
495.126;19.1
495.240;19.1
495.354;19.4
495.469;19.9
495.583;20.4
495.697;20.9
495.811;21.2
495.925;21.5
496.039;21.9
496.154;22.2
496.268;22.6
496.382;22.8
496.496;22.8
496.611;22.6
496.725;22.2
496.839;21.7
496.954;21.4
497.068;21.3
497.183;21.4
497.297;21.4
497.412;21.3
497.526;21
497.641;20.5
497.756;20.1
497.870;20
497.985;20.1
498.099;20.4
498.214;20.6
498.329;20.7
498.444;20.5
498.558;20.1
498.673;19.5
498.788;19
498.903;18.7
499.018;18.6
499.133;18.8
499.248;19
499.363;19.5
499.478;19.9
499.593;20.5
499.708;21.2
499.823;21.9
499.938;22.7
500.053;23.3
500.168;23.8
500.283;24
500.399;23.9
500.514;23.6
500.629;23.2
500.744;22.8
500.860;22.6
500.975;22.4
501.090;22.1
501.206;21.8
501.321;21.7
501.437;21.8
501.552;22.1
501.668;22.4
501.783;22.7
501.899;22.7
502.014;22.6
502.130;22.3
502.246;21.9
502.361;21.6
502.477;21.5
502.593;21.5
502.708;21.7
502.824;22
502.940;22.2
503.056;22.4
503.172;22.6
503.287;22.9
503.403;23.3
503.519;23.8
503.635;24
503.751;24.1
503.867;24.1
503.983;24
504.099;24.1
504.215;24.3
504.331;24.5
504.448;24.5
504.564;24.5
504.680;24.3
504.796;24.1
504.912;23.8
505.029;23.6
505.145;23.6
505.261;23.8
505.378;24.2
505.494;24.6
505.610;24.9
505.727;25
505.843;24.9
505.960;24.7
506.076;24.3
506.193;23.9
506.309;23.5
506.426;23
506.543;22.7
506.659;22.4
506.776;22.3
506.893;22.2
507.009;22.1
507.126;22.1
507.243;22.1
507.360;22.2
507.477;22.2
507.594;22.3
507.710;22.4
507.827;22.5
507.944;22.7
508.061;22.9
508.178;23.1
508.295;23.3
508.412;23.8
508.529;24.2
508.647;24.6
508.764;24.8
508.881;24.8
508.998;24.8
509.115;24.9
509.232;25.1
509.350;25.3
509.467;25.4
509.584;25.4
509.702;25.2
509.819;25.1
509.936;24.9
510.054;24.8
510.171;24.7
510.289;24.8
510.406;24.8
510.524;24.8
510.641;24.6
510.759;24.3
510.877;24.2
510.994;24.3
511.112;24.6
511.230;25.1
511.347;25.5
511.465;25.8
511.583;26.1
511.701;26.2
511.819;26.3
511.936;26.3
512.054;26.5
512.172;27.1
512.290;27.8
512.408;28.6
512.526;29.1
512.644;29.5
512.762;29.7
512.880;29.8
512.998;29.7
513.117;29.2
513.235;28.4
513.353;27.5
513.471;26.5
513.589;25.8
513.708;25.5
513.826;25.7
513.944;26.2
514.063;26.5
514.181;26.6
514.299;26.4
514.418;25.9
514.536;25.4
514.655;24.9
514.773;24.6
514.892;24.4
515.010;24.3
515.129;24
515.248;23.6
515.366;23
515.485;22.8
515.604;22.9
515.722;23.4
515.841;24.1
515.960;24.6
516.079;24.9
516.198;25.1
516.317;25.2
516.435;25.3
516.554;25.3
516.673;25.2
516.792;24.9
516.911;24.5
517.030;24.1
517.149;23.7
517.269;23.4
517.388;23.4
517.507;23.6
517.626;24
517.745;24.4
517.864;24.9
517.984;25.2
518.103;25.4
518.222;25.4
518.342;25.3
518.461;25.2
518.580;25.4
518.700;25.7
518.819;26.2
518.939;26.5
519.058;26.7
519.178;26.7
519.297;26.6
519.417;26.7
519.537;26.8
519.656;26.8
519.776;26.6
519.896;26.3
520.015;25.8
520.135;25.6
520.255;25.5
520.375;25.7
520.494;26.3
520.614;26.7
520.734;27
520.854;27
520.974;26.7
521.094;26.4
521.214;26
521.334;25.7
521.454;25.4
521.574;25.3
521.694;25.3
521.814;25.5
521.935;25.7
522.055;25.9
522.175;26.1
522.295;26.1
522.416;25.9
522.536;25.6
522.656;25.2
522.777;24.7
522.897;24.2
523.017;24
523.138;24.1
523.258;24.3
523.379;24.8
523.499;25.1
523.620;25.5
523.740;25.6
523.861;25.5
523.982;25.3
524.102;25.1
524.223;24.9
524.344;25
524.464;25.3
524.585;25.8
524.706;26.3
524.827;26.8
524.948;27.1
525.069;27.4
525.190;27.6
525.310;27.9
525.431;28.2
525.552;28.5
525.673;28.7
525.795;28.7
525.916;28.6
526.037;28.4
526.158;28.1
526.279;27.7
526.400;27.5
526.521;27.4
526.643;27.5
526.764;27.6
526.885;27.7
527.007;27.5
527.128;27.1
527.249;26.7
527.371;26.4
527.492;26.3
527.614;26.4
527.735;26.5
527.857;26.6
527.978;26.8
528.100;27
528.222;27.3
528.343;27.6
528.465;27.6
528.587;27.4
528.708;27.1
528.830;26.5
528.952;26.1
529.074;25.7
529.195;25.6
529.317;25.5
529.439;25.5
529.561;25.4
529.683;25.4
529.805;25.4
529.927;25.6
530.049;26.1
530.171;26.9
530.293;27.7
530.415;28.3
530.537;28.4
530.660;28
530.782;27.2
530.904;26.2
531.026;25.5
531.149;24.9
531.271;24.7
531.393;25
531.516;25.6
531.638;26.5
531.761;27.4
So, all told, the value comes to 1.3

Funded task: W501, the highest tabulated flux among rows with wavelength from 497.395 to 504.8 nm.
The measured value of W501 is 24.5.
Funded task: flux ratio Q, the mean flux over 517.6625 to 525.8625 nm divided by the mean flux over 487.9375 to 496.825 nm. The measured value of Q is 1.4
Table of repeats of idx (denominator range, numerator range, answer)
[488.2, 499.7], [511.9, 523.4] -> 1.46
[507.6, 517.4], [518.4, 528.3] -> 1.09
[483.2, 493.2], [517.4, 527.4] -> 1.65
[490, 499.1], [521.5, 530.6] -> 1.49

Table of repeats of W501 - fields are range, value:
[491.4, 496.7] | 23.2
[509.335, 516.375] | 29.8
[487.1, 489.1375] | 18.5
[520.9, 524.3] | 26.7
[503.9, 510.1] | 25.4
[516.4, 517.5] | 25.3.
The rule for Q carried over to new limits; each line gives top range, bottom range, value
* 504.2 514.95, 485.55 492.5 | 1.44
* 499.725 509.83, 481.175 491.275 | 1.33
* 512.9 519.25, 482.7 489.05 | 1.37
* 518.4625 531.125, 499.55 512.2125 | 1.12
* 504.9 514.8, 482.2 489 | 1.36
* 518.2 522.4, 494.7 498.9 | 1.25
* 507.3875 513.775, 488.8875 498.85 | 1.31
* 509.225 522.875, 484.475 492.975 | 1.44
